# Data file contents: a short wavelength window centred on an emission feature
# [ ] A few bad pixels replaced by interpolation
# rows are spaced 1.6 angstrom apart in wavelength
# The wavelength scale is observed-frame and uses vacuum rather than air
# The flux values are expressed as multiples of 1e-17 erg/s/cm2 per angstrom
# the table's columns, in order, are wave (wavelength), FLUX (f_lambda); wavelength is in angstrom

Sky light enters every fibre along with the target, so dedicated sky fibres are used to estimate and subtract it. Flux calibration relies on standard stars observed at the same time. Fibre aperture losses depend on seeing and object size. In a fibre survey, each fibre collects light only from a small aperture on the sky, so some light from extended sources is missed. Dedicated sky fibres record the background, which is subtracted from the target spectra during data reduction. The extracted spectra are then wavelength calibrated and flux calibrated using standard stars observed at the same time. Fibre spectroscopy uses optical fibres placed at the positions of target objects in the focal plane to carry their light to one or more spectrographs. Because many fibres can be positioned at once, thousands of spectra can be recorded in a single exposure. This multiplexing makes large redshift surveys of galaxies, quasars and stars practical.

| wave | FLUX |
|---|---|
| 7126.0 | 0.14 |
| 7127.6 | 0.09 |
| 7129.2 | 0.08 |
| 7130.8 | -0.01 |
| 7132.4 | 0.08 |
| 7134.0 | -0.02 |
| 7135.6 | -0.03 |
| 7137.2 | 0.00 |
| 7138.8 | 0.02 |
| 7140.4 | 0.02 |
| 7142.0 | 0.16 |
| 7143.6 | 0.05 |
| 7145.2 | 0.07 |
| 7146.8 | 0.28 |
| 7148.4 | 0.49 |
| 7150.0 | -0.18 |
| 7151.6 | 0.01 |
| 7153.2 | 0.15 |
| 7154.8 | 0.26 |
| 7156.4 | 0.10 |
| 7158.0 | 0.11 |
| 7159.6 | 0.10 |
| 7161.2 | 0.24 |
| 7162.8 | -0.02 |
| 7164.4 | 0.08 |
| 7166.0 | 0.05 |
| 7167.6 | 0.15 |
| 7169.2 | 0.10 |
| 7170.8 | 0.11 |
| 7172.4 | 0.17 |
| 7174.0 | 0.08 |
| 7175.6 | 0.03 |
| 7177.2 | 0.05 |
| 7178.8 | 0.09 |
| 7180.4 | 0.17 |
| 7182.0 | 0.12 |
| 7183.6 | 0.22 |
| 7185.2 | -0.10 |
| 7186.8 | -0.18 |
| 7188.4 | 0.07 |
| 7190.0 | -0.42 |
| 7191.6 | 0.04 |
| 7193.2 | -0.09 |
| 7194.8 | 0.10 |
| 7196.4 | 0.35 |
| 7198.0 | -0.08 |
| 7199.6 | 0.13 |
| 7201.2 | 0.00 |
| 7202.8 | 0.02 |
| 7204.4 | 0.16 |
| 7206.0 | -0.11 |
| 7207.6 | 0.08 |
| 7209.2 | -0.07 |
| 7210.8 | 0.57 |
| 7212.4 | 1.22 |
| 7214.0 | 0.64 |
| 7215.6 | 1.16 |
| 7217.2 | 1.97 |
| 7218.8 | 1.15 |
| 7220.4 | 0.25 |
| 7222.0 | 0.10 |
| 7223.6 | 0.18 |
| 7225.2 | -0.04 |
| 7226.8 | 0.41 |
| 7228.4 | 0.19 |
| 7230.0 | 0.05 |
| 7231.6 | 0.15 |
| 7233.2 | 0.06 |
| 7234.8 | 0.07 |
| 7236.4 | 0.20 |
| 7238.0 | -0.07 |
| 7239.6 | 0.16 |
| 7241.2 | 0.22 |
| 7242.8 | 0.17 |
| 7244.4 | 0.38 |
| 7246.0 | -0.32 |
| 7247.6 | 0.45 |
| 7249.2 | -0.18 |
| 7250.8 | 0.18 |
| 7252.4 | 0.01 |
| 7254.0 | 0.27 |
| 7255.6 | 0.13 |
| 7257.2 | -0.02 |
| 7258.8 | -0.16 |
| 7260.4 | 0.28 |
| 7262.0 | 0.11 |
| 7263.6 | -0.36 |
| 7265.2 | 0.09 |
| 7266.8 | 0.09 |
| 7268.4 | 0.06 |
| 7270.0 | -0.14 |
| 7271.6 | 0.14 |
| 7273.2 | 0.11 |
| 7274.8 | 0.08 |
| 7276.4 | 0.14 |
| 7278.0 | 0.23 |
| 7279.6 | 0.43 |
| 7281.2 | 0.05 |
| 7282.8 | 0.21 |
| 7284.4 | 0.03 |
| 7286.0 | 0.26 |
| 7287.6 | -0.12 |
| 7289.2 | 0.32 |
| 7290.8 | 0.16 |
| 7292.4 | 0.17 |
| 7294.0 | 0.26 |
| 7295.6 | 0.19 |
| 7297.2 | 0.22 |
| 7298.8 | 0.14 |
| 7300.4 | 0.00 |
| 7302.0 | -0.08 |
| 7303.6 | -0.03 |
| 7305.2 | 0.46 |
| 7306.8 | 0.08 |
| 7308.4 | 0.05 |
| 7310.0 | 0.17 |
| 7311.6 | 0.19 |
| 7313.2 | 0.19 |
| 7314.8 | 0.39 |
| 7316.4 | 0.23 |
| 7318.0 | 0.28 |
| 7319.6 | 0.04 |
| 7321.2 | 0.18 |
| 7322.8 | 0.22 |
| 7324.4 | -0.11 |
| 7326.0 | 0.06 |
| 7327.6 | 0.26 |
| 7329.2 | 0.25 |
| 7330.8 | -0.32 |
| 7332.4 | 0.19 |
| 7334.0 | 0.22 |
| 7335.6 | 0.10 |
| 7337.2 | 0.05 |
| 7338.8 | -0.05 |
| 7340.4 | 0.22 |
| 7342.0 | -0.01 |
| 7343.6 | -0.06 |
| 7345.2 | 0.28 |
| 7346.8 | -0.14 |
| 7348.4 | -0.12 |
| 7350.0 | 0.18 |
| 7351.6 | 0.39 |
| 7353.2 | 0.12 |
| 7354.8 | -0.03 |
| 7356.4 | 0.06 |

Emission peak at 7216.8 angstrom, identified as [O II]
